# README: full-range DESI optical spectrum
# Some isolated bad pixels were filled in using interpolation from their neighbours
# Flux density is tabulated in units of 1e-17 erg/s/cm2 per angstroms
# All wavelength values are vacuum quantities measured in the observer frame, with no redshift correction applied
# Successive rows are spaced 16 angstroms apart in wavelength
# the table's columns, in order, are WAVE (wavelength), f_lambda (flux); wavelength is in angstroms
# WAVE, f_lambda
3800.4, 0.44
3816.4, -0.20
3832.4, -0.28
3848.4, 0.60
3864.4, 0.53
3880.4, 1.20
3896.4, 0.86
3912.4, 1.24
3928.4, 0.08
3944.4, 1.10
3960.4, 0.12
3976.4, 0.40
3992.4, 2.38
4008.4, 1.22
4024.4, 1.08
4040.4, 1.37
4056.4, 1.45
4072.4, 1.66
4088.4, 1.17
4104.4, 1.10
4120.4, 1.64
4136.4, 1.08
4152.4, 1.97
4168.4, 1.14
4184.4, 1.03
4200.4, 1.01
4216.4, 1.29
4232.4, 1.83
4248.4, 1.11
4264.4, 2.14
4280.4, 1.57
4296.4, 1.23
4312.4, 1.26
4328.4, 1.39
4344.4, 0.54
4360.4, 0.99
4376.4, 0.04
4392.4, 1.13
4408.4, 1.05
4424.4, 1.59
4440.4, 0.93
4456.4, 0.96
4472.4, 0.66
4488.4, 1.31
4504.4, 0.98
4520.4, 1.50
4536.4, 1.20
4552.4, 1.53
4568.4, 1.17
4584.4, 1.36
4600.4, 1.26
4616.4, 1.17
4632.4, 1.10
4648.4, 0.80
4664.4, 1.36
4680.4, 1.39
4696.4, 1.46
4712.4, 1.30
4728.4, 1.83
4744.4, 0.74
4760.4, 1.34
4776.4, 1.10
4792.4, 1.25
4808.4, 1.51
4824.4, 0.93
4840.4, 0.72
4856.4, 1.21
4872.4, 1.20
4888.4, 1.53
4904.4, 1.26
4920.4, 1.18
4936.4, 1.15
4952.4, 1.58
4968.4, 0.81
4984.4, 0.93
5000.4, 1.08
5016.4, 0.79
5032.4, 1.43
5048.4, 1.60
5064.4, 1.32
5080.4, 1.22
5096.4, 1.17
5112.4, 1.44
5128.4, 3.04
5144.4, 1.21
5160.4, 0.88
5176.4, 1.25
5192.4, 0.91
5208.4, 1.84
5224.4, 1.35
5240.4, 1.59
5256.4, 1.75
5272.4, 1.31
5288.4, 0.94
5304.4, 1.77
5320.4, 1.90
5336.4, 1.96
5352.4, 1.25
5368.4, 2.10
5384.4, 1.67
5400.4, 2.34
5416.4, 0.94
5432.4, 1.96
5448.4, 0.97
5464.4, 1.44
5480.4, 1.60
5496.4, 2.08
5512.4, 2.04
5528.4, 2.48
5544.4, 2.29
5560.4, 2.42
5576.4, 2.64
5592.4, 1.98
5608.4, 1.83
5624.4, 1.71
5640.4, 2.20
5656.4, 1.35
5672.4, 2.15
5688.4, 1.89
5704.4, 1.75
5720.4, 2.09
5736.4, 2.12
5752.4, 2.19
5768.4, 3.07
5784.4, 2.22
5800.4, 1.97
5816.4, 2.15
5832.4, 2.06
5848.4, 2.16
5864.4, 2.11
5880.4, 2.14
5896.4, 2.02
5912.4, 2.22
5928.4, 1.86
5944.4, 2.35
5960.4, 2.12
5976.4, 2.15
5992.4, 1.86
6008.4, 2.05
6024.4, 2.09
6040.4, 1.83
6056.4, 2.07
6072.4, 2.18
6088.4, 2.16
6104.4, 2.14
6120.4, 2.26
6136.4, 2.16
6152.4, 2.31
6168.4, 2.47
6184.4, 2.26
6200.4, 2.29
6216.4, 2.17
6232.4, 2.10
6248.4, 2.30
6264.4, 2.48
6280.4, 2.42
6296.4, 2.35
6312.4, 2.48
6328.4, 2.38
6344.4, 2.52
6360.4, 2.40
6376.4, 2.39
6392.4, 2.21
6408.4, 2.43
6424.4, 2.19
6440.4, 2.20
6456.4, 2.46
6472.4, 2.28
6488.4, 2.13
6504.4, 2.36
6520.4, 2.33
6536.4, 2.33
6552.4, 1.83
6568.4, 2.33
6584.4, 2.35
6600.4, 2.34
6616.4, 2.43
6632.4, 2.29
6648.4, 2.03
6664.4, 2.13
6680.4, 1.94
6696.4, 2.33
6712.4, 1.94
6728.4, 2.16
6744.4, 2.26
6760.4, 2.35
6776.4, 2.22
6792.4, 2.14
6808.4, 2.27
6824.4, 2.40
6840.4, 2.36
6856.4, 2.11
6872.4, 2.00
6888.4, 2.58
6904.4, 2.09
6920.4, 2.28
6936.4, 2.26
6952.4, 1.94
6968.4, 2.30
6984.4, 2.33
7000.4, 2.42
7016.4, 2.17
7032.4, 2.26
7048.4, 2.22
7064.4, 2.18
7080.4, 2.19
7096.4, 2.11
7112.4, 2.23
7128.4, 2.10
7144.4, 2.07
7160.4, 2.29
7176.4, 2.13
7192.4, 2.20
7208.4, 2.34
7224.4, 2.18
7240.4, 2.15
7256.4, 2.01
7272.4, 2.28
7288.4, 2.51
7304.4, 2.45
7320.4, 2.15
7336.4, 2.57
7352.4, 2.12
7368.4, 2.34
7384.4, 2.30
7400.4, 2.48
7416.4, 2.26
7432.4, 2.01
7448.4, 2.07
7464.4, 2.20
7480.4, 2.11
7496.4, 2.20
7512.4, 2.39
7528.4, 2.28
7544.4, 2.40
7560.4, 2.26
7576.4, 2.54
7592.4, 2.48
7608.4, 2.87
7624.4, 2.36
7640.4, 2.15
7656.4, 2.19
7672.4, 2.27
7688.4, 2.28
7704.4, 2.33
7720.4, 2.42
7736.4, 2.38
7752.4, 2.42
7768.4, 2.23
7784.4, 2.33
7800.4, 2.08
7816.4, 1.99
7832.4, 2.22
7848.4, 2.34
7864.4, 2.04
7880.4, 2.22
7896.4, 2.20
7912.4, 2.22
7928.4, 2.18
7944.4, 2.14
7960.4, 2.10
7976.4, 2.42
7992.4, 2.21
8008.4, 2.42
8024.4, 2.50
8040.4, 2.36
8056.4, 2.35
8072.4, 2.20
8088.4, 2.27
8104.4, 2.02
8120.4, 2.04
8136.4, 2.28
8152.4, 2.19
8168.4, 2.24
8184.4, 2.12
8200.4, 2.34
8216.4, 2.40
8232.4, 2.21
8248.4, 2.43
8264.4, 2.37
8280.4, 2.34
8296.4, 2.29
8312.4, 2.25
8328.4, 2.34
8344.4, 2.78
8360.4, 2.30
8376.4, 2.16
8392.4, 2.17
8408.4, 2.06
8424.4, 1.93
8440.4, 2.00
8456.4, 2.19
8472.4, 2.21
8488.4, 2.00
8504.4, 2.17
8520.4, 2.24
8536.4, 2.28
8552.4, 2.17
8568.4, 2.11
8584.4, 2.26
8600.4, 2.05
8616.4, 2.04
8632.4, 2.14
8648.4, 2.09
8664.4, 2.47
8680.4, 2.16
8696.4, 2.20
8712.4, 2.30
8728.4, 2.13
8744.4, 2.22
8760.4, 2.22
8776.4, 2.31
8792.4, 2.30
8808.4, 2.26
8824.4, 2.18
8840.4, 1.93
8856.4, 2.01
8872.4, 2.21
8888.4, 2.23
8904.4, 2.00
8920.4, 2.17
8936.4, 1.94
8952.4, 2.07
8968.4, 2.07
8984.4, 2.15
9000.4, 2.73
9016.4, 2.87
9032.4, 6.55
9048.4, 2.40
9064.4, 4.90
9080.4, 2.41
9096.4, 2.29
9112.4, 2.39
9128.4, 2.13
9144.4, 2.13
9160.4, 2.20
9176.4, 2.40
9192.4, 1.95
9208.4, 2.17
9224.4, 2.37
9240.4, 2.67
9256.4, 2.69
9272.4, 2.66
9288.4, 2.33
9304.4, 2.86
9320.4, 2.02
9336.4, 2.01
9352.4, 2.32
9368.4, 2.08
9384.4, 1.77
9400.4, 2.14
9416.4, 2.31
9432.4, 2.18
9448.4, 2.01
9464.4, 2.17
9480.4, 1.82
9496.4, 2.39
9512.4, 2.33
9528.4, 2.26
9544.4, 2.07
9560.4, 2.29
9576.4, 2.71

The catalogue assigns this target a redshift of 0.376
